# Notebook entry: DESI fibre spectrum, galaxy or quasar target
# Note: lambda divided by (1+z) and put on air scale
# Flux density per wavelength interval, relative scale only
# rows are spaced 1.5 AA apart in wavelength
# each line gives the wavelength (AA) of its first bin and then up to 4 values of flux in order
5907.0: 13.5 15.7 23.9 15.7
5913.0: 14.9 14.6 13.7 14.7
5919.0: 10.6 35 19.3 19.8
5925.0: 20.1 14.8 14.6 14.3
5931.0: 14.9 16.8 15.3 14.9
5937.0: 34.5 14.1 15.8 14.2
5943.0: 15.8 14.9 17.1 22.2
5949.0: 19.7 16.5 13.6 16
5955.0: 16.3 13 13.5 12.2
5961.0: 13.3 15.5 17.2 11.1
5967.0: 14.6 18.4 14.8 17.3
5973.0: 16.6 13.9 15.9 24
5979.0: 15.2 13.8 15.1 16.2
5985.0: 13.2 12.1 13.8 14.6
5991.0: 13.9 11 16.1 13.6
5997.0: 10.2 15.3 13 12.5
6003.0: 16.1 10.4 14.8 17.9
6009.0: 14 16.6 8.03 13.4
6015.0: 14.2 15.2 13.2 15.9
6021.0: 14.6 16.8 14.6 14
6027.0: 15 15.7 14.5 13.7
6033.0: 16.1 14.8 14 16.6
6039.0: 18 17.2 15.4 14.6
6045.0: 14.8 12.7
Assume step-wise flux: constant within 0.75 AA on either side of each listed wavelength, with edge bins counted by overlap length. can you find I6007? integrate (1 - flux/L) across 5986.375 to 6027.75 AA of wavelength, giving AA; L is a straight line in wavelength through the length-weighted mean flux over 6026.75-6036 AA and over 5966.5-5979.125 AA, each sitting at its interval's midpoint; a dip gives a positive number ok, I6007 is 4.47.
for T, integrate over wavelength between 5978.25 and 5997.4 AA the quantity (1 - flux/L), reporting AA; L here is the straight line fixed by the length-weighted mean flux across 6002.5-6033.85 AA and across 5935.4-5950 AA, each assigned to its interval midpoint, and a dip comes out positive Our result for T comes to 2.71 AA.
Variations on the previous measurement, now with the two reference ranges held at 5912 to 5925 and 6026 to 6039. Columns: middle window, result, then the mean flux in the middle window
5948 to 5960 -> 1.2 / 15.3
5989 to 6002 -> 2.2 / 13.3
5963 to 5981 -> 0.6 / 16.1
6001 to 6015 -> 1.8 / 13.8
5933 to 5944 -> -0.2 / 17.7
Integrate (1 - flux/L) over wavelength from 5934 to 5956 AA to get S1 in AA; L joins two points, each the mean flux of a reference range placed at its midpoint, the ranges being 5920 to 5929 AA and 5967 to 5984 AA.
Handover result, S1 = 1.4 AA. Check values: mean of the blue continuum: 20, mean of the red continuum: 16.4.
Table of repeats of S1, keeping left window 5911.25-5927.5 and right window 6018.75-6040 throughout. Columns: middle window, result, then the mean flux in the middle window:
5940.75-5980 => 2.04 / 15.9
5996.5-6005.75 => 1.64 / 13.1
